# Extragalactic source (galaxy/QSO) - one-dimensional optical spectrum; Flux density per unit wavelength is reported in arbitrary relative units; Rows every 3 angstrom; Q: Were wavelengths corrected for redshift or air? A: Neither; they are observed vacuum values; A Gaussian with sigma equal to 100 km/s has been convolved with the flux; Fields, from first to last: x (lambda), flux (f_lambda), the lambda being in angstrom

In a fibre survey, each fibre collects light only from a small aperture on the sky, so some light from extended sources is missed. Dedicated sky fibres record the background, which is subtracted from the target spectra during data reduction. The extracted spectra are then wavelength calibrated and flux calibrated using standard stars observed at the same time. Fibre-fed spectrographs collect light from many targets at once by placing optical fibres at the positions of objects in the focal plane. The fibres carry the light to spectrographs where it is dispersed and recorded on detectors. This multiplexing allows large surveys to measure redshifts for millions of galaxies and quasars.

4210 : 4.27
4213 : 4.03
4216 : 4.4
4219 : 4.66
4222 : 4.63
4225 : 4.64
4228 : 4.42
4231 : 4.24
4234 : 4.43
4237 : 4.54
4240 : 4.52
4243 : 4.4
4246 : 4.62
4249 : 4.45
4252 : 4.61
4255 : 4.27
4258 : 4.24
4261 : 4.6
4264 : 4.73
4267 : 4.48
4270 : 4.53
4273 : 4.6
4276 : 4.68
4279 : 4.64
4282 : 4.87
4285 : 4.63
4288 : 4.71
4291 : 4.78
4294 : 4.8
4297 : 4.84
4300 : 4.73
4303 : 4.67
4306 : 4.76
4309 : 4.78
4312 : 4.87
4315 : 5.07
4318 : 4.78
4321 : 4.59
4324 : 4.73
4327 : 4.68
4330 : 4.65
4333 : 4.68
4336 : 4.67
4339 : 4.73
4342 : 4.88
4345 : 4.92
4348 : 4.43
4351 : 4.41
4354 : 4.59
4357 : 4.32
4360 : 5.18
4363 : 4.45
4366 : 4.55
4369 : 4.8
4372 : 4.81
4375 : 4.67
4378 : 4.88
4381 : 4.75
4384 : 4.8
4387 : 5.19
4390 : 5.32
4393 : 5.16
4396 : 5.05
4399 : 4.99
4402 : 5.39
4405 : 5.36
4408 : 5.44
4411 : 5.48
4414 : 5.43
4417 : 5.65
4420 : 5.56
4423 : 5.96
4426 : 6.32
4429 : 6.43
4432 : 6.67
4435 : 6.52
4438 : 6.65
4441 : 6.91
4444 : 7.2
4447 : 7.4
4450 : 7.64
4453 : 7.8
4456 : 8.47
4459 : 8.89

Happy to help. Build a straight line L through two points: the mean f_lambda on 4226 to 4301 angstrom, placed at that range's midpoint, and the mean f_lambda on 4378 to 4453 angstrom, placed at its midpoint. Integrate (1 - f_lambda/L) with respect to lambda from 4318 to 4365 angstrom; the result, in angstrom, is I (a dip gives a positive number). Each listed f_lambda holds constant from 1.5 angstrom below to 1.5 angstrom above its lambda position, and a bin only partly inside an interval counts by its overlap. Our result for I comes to 5.3 angstrom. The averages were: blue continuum 4.57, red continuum 5.9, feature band 4.66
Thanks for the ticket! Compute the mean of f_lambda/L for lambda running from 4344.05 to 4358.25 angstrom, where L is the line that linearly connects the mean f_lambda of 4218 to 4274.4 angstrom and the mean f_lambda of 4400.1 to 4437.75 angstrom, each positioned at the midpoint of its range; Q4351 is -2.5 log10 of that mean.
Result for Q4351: 0.179 mag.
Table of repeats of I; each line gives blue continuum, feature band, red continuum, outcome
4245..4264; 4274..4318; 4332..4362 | -1.9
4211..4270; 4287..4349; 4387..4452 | 4.6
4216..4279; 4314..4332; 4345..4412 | 0.0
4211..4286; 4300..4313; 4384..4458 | 0.8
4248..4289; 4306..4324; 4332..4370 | -0.7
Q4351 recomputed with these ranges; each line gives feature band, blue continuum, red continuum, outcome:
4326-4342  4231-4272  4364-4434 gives 0.059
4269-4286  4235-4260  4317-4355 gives -0.031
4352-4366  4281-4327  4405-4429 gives 0.135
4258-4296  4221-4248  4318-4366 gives -0.023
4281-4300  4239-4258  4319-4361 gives -0.049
